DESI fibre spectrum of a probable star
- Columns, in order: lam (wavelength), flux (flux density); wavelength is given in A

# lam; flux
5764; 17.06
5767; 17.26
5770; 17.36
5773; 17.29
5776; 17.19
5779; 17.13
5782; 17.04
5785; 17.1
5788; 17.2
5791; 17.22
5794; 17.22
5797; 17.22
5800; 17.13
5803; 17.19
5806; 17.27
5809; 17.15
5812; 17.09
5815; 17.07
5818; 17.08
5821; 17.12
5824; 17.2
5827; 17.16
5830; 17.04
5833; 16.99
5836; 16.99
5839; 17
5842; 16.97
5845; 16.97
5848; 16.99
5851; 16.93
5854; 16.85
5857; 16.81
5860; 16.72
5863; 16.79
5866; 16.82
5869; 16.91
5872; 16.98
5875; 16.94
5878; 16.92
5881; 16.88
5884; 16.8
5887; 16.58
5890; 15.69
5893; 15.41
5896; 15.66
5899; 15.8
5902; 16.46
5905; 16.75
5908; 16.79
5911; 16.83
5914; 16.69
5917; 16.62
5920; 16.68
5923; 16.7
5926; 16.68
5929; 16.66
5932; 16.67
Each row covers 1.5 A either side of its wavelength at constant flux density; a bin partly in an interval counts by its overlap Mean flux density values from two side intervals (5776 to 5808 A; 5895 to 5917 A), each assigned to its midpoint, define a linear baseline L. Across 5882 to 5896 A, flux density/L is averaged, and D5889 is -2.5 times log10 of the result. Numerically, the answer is 0.03 mag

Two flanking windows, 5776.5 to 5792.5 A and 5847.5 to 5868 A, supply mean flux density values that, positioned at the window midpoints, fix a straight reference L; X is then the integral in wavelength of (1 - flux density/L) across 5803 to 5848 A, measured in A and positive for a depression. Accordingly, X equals -0.28 A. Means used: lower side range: 17.1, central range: 17.1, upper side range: 16.8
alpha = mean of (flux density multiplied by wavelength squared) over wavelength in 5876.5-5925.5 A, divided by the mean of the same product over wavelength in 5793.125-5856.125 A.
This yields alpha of 0.99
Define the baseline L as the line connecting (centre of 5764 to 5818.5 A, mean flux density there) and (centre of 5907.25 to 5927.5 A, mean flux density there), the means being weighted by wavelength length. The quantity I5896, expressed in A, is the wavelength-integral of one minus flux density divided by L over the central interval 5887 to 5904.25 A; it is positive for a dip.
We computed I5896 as 0.9 A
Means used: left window 17.2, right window 16.7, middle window 15.9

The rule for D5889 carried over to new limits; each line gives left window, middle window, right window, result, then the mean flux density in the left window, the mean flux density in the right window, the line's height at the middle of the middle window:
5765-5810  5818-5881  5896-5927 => -0.005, 17.2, 16.6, 16.9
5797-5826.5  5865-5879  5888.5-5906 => -0.041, 17.1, 15.9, 16.3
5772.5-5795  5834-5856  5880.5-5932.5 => -0.009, 17.2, 16.5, 16.8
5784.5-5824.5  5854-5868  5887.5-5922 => -0.007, 17.2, 16.3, 16.7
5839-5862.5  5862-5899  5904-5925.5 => 0.021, 16.9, 16.7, 16.8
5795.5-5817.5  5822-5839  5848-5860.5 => -0.004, 17.2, 16.9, 17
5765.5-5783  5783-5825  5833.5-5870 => -0.004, 17.2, 16.9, 17.1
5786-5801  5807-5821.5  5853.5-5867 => -0.002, 17.2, 16.8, 17.1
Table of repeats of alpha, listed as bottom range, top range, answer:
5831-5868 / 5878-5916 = 0.99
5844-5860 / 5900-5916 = 1.01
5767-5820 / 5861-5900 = 0.99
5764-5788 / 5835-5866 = 1.01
